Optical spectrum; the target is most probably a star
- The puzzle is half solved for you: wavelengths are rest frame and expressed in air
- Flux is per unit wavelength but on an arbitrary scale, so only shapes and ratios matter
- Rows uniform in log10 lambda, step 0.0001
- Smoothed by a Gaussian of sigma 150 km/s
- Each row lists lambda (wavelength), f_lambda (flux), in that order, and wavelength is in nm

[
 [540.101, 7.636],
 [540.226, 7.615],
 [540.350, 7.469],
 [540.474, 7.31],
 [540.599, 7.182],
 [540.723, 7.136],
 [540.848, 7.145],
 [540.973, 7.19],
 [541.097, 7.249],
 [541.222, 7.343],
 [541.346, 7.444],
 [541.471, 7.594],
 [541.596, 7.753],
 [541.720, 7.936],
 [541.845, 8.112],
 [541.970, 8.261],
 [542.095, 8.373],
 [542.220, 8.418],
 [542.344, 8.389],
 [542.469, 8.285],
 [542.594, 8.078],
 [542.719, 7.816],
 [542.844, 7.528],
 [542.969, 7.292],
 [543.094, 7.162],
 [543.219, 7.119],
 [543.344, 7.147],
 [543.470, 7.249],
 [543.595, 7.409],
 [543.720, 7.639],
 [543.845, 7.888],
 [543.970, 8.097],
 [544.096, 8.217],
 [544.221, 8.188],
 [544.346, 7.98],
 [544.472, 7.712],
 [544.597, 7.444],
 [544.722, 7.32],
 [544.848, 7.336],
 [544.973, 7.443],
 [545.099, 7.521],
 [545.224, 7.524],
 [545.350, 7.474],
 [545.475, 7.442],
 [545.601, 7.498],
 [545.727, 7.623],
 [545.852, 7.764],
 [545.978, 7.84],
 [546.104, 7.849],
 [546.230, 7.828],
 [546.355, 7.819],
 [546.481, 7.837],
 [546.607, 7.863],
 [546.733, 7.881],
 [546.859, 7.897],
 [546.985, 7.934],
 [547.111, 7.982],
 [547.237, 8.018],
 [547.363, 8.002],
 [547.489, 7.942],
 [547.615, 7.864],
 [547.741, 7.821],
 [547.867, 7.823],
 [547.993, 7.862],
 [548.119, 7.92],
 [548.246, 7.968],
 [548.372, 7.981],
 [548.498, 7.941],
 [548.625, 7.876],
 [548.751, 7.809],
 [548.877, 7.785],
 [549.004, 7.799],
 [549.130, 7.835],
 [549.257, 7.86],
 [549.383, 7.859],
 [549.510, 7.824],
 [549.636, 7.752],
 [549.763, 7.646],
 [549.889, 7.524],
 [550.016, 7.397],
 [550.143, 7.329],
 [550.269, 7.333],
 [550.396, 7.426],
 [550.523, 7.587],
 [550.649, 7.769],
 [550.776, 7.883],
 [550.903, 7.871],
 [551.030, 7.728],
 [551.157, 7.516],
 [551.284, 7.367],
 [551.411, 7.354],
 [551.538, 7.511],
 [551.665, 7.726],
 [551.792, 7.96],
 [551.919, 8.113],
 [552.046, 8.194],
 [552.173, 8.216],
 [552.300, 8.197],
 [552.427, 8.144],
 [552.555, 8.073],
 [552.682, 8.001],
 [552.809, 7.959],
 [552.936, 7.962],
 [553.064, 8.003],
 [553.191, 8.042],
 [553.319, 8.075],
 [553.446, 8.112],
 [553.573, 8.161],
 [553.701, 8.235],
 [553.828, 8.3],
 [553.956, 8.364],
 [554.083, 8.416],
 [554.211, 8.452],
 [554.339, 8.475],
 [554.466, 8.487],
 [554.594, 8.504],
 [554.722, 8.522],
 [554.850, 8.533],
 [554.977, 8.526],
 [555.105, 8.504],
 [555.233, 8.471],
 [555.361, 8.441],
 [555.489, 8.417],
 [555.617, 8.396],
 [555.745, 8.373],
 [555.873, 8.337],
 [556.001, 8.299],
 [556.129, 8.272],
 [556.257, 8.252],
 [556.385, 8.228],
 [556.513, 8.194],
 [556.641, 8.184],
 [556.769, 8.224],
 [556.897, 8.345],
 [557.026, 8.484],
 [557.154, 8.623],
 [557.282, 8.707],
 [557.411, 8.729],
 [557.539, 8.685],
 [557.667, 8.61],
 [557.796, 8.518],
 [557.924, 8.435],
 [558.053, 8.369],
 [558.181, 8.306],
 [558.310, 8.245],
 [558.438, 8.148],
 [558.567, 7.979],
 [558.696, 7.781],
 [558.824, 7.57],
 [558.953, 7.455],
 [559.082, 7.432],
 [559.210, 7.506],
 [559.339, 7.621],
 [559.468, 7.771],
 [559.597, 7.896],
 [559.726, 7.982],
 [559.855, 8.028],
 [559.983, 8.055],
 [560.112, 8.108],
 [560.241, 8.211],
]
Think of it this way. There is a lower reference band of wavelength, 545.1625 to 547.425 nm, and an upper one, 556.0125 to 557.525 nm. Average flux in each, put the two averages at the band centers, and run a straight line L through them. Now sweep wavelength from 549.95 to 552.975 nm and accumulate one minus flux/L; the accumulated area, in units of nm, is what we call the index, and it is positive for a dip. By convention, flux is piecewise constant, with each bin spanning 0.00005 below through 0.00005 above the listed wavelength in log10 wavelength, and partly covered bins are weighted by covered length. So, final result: 0.12 nm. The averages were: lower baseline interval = 7.78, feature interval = 7.77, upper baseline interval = 8.39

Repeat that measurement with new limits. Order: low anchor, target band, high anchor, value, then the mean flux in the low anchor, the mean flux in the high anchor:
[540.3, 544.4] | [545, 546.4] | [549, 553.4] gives 0.01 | 7.68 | 7.8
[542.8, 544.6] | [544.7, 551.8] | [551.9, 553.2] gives 0.12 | 7.61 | 8.08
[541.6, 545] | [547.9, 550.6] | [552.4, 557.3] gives 0.11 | 7.78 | 8.31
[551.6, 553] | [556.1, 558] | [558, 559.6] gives -0.13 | 8.05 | 7.85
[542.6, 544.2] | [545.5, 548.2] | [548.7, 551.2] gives -0.08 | 7.58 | 7.68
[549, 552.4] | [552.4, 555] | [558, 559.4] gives -0.16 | 7.73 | 7.85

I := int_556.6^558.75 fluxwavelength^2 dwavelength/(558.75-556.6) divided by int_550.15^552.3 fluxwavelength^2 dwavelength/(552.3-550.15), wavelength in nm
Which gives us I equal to 1.11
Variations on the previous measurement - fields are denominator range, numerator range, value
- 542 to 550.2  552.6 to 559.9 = 1.10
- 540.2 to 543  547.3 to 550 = 1.04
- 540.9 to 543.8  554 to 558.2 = 1.15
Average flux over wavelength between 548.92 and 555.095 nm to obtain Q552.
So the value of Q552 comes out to 7.96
